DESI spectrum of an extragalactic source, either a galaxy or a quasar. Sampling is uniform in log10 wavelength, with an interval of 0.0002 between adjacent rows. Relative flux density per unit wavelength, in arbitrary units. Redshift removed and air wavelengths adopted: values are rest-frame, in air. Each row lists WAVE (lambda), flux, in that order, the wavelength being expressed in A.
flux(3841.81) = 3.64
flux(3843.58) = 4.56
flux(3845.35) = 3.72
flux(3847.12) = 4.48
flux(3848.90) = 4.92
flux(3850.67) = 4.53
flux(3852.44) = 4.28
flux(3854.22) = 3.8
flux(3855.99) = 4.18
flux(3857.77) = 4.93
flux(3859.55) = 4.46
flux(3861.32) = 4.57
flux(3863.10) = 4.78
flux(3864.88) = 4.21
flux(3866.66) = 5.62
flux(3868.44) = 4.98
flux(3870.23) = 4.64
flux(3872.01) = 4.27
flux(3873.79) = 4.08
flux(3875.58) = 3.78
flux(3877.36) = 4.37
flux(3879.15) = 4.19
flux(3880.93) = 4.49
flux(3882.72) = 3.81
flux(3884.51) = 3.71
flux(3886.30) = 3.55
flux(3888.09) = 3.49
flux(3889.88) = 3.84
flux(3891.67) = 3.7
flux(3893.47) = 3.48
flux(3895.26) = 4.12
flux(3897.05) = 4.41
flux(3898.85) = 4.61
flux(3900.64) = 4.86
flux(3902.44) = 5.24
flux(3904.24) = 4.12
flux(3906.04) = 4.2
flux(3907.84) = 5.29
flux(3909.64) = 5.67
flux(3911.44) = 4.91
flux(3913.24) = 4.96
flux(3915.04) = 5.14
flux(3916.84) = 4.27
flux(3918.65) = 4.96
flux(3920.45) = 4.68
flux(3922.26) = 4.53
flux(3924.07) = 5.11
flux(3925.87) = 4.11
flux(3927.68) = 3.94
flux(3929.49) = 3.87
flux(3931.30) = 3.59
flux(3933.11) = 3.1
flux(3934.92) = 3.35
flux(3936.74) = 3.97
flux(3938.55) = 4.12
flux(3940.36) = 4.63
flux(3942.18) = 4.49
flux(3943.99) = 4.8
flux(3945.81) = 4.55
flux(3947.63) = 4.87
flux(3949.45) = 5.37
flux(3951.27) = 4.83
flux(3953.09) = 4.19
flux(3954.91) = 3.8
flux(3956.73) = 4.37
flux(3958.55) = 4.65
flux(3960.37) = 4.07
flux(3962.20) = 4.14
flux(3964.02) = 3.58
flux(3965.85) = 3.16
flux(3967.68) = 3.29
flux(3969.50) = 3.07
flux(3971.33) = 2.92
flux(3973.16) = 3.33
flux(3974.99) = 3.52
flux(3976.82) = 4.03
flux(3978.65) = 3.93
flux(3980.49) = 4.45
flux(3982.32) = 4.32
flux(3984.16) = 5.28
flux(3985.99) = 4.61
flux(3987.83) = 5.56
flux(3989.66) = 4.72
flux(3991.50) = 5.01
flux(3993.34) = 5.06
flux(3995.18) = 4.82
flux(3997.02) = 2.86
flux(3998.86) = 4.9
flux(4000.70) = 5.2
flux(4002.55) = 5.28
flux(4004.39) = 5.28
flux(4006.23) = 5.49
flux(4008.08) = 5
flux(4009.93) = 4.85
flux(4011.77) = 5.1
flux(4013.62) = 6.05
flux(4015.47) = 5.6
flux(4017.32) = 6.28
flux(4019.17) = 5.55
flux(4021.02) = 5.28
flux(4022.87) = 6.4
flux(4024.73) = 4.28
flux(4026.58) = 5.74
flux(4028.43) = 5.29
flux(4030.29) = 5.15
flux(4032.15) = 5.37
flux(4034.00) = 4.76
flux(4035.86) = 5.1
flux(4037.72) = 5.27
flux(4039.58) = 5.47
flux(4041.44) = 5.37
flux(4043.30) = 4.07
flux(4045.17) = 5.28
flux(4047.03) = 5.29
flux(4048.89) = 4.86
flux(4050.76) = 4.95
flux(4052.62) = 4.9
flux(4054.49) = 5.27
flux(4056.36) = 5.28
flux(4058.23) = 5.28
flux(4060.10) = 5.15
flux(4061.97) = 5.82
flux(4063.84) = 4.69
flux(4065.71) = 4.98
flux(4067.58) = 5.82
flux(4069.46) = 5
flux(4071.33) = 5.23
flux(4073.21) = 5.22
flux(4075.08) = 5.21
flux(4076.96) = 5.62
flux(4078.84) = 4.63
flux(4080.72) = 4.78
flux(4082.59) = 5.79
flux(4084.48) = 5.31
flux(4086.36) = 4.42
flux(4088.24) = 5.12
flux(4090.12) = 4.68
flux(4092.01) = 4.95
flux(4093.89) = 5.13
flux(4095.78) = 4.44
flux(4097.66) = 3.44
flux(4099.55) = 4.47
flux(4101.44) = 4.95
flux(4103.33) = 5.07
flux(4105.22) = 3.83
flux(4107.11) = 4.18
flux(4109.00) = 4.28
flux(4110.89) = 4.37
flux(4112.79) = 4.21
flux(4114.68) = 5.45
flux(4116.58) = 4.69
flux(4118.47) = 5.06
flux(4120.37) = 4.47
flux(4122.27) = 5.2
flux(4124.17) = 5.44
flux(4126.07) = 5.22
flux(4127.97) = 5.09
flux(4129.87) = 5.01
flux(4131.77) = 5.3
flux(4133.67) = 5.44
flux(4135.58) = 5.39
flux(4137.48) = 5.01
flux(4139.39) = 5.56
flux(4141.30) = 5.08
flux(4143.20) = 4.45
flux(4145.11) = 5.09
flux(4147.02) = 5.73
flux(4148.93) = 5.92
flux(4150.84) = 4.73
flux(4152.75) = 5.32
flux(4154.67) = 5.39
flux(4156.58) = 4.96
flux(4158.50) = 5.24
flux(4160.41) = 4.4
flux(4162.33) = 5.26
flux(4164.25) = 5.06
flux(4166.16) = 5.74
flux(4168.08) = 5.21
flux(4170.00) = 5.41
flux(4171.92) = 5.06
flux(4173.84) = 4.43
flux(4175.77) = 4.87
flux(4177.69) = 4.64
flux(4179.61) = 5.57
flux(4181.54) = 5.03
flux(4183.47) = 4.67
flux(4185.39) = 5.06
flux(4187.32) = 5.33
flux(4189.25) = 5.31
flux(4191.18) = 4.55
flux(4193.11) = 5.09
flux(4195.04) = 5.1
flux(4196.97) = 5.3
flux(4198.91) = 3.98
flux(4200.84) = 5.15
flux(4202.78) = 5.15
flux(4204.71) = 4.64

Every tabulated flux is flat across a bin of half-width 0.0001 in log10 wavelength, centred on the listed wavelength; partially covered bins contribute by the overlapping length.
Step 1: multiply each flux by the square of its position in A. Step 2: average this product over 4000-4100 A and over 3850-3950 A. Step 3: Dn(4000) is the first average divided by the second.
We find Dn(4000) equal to 1.3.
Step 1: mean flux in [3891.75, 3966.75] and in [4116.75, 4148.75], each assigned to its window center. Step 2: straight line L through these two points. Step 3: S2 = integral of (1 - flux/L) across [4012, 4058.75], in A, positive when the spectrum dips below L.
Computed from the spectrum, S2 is -4.8 A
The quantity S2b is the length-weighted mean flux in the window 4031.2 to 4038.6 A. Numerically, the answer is 5.12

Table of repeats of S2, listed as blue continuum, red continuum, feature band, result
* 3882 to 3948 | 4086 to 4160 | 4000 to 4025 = -4.51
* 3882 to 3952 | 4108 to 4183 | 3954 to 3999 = 4.21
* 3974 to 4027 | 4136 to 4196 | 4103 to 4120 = 1.73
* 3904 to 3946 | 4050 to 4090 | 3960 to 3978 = 4.46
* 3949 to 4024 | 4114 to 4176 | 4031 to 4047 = -1.04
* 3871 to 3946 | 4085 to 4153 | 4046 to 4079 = -3.19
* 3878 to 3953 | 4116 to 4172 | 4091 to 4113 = 2.49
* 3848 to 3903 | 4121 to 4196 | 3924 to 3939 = 2.15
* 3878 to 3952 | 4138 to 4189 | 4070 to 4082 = -0.68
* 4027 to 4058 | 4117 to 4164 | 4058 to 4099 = 0.86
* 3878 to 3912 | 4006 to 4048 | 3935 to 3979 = 6.47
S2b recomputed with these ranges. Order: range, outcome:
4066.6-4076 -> 5.3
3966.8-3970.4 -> 3.19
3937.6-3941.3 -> 4.37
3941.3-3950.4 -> 4.82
